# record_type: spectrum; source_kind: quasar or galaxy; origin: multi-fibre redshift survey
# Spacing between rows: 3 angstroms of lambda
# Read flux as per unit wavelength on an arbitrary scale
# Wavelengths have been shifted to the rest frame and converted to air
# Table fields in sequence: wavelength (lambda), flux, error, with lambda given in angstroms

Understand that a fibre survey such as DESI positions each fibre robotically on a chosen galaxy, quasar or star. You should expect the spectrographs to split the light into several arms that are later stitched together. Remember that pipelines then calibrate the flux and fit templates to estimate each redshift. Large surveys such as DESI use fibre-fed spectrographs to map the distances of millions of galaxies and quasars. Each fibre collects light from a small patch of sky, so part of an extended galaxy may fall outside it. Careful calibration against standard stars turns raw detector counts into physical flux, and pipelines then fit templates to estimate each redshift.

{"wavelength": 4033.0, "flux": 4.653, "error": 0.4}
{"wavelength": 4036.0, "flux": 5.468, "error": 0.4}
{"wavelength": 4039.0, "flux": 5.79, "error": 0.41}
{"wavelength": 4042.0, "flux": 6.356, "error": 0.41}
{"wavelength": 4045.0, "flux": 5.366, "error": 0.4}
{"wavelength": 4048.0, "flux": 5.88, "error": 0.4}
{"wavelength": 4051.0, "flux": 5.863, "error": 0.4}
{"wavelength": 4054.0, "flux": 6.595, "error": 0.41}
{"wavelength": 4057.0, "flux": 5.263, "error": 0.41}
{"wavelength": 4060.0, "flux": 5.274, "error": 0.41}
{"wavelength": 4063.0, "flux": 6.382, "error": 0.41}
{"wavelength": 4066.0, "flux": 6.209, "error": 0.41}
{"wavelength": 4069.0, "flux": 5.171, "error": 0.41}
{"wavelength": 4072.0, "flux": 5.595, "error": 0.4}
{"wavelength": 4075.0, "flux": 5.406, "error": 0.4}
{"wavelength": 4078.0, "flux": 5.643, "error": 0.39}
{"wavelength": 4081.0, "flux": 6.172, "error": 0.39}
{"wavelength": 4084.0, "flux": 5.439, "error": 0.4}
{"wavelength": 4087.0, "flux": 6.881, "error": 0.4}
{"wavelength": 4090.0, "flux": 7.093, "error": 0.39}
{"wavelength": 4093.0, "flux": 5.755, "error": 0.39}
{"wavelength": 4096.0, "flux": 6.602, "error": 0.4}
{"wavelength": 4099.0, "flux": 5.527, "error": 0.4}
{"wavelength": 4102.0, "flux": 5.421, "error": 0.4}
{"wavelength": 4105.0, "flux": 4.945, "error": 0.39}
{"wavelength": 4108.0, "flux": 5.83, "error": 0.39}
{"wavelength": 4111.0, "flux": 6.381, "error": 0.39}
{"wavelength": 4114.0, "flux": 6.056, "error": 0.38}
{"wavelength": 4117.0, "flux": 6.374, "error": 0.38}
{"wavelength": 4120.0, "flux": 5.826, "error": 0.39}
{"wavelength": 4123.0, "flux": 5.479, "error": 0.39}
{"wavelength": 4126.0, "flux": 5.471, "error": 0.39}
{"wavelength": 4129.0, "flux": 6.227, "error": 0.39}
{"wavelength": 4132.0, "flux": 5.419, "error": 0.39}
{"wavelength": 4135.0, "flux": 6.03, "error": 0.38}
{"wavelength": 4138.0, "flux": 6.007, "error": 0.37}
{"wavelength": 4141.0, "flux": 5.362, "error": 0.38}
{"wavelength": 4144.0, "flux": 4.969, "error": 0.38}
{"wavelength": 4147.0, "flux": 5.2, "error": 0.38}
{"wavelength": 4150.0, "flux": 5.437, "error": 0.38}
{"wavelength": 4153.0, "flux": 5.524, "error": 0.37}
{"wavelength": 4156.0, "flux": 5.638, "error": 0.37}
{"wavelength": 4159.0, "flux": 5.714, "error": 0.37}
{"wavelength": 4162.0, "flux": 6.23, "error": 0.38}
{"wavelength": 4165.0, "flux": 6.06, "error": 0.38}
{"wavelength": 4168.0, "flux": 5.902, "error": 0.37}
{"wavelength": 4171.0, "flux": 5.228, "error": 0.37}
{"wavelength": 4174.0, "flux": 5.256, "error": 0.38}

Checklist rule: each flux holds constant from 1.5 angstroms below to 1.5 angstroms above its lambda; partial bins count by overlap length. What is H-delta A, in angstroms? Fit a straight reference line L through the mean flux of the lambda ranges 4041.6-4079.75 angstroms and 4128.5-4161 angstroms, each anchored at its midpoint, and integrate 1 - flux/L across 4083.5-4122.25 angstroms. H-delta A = -2.4 angstroms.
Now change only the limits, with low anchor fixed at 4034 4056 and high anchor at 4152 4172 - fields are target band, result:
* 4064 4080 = 0.5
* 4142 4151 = 0.9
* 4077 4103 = -1.1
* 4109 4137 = -0.6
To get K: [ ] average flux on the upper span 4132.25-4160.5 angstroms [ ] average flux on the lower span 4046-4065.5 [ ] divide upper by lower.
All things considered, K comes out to 0.94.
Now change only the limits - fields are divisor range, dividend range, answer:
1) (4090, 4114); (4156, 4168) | 1.01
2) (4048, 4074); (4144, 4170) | 0.98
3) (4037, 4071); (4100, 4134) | 0.99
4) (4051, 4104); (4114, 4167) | 0.97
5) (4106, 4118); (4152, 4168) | 0.96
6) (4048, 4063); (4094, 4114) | 1.00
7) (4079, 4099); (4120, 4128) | 0.89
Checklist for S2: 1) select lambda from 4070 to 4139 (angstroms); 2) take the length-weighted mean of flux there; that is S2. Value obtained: 5.89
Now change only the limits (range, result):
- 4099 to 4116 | 5.73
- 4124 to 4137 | 5.78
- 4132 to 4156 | 5.51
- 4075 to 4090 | 6.08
